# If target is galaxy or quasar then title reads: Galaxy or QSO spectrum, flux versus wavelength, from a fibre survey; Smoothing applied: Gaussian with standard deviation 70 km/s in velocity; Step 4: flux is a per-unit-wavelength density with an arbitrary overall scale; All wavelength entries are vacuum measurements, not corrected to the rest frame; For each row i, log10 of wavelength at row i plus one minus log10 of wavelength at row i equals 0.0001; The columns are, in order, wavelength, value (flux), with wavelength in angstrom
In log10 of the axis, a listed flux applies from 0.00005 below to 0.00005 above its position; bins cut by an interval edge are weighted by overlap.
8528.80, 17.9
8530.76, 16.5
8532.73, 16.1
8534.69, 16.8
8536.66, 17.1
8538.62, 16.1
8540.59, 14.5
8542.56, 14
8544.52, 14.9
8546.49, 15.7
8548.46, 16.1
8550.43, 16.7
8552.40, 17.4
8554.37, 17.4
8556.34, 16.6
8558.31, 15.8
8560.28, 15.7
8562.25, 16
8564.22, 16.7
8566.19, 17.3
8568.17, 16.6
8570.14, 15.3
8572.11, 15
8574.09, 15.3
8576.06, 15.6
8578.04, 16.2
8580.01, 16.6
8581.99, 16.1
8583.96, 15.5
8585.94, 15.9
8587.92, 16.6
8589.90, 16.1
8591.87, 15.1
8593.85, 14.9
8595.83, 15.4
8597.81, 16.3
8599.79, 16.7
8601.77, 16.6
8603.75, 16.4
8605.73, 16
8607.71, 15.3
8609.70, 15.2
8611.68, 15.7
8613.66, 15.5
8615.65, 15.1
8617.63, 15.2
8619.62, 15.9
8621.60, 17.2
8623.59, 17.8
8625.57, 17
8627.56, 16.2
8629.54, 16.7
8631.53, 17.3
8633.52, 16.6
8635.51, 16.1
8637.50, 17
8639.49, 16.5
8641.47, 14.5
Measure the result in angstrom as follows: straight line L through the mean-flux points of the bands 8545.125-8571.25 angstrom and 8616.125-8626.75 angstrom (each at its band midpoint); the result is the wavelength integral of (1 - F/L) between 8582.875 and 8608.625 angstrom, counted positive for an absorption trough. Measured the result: 0.9 angstrom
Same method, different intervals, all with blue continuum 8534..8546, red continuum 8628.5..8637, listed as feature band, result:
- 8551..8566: -0.8 angstrom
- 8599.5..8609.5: 0.2 angstrom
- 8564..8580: -0.1 angstrom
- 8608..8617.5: 0.6 angstrom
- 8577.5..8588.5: 0.0 angstrom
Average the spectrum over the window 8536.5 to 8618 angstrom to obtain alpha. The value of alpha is 15.9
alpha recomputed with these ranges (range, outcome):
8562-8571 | 16.4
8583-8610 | 15.9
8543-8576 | 16.1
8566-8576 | 15.8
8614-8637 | 16.4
